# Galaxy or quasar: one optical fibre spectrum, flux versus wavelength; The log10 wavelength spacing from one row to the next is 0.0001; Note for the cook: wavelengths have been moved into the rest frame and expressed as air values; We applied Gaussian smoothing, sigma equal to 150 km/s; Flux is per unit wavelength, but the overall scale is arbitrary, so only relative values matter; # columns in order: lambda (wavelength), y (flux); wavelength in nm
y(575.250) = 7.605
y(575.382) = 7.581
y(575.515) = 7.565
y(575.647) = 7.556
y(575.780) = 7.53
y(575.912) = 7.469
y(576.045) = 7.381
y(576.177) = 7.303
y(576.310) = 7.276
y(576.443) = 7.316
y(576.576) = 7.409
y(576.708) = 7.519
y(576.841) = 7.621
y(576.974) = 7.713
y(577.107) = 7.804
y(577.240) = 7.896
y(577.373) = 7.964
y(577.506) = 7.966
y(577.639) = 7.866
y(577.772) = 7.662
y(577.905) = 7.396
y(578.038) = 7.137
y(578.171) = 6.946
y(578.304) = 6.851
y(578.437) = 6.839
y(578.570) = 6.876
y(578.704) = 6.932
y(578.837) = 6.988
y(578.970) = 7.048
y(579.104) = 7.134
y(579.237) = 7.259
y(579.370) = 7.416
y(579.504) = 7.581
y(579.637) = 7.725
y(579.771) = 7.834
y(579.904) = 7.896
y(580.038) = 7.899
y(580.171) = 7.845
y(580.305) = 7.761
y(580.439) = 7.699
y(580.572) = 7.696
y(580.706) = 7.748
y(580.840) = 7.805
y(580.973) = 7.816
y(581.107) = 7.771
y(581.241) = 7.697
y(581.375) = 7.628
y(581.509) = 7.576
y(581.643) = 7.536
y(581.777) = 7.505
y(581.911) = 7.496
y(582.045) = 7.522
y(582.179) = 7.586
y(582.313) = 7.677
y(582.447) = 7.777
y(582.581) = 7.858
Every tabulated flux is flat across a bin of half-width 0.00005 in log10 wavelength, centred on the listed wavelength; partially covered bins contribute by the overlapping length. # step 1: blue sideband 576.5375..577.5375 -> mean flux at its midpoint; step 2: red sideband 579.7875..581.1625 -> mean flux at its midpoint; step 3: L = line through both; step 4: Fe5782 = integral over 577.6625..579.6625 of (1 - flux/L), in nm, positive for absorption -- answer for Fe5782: 0.15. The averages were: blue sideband 7.74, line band 7.19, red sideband 7.8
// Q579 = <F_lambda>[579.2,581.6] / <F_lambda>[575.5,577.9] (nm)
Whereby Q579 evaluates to 1.0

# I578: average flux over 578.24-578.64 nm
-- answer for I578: 6.85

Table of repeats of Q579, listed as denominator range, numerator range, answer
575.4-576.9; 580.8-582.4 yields 1.02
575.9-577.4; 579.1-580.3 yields 1.01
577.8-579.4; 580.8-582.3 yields 1.08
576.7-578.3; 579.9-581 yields 1.03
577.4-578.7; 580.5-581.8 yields 1.05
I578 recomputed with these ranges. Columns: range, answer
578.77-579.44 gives 7.17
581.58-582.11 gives 7.51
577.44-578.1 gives 7.61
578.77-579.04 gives 7.02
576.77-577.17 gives 7.7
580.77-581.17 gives 7.8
